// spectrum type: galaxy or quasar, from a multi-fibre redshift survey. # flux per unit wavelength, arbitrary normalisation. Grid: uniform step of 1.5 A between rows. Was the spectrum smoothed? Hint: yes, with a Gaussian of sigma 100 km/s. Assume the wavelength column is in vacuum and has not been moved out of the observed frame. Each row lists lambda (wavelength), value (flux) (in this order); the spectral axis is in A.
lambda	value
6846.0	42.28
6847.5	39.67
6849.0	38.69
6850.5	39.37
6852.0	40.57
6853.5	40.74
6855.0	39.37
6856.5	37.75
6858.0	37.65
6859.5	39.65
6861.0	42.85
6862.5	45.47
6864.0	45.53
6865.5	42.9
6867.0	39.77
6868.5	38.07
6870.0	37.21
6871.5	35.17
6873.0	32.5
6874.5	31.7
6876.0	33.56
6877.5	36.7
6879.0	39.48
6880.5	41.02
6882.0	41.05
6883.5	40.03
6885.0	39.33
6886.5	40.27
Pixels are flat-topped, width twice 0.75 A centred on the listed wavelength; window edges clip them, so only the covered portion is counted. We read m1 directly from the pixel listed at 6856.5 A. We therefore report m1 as 37.75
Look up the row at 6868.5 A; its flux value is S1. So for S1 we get 38.07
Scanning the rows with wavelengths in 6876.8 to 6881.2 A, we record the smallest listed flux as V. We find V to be 36.7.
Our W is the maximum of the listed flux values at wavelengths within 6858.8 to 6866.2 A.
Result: 45.53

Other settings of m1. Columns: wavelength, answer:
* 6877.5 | 36.7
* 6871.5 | 35.17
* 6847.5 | 39.67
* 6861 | 42.85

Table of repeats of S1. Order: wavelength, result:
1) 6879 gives 39.48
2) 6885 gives 39.33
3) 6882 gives 41.05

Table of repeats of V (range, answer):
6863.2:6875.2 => 31.7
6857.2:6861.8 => 37.65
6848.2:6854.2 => 38.69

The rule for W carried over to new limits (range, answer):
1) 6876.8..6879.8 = 39.48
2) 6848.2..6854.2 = 40.74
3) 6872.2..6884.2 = 41.05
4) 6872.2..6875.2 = 32.5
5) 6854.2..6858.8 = 39.37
